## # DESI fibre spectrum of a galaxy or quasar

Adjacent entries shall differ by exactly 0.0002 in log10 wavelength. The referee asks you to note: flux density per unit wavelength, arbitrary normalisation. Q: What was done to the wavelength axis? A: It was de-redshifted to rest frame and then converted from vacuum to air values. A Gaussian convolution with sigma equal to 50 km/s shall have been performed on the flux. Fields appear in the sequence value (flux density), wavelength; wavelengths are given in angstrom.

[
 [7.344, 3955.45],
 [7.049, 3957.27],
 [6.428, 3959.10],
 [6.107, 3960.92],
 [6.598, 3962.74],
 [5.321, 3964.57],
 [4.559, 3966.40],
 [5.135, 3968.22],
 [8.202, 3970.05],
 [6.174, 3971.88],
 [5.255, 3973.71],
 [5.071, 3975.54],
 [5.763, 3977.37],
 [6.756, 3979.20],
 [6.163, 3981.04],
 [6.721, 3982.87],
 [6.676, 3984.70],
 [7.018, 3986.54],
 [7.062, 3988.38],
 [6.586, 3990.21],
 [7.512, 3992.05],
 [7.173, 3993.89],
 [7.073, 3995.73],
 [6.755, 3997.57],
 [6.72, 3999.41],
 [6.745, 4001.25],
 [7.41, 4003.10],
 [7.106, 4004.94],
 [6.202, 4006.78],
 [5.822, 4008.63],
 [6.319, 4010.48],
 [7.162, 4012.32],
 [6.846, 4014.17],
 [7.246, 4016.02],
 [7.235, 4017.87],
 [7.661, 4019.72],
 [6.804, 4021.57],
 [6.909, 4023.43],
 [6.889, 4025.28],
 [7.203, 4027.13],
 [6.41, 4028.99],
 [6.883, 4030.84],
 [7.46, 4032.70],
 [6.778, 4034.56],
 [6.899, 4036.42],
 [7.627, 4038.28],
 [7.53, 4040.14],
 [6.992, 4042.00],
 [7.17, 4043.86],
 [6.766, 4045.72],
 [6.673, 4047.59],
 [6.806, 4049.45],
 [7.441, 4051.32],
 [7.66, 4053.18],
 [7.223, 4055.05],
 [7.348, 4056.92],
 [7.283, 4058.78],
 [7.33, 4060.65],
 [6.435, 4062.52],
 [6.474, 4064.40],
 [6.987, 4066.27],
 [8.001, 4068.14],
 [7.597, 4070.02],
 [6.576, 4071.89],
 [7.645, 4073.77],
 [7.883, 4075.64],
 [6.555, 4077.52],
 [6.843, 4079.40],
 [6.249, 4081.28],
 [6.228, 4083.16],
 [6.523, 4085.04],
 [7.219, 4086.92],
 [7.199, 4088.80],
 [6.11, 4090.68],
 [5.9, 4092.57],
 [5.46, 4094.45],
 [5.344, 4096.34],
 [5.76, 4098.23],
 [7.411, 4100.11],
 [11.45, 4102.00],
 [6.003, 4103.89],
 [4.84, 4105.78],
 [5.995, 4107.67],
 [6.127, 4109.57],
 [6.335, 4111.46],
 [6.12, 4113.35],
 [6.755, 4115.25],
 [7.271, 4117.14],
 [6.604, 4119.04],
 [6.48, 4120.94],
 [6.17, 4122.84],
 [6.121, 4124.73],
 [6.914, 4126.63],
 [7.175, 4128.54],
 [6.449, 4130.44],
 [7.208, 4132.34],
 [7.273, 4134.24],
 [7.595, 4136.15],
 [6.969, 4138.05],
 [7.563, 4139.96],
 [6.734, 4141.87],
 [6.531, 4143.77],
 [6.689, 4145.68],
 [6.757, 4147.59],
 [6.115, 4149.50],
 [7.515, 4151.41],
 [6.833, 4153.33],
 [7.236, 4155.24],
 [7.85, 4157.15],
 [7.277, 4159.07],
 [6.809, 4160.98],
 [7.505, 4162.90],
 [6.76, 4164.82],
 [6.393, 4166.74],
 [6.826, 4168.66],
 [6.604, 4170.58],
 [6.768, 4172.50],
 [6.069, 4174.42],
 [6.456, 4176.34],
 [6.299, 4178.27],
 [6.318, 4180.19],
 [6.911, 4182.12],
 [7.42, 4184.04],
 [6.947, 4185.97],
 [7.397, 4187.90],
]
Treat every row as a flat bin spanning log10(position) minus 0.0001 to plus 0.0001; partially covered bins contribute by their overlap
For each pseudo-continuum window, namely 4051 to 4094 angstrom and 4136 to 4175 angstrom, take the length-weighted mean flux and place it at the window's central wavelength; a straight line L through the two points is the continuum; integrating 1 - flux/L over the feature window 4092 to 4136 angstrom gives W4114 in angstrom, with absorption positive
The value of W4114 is 2.18 angstrom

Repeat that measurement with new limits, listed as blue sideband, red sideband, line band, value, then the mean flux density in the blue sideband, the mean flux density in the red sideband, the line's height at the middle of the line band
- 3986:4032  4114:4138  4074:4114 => 1.64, 6.91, 6.83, 6.85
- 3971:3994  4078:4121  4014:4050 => -3.17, 6.43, 6.53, 6.47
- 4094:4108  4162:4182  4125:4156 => -1.64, 6.59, 6.61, 6.6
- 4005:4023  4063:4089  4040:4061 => -0.76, 6.83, 6.98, 6.92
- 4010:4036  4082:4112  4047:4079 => -2.13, 7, 6.49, 6.73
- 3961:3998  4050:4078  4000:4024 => -0.63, 6.37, 7.23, 6.7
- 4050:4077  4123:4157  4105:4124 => 2.04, 7.26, 6.93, 7.04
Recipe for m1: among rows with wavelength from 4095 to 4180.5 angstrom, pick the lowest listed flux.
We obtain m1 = 4.84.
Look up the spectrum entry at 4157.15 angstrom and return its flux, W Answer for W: 7.85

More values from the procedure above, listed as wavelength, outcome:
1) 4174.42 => 6.069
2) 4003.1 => 7.41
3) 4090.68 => 6.11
